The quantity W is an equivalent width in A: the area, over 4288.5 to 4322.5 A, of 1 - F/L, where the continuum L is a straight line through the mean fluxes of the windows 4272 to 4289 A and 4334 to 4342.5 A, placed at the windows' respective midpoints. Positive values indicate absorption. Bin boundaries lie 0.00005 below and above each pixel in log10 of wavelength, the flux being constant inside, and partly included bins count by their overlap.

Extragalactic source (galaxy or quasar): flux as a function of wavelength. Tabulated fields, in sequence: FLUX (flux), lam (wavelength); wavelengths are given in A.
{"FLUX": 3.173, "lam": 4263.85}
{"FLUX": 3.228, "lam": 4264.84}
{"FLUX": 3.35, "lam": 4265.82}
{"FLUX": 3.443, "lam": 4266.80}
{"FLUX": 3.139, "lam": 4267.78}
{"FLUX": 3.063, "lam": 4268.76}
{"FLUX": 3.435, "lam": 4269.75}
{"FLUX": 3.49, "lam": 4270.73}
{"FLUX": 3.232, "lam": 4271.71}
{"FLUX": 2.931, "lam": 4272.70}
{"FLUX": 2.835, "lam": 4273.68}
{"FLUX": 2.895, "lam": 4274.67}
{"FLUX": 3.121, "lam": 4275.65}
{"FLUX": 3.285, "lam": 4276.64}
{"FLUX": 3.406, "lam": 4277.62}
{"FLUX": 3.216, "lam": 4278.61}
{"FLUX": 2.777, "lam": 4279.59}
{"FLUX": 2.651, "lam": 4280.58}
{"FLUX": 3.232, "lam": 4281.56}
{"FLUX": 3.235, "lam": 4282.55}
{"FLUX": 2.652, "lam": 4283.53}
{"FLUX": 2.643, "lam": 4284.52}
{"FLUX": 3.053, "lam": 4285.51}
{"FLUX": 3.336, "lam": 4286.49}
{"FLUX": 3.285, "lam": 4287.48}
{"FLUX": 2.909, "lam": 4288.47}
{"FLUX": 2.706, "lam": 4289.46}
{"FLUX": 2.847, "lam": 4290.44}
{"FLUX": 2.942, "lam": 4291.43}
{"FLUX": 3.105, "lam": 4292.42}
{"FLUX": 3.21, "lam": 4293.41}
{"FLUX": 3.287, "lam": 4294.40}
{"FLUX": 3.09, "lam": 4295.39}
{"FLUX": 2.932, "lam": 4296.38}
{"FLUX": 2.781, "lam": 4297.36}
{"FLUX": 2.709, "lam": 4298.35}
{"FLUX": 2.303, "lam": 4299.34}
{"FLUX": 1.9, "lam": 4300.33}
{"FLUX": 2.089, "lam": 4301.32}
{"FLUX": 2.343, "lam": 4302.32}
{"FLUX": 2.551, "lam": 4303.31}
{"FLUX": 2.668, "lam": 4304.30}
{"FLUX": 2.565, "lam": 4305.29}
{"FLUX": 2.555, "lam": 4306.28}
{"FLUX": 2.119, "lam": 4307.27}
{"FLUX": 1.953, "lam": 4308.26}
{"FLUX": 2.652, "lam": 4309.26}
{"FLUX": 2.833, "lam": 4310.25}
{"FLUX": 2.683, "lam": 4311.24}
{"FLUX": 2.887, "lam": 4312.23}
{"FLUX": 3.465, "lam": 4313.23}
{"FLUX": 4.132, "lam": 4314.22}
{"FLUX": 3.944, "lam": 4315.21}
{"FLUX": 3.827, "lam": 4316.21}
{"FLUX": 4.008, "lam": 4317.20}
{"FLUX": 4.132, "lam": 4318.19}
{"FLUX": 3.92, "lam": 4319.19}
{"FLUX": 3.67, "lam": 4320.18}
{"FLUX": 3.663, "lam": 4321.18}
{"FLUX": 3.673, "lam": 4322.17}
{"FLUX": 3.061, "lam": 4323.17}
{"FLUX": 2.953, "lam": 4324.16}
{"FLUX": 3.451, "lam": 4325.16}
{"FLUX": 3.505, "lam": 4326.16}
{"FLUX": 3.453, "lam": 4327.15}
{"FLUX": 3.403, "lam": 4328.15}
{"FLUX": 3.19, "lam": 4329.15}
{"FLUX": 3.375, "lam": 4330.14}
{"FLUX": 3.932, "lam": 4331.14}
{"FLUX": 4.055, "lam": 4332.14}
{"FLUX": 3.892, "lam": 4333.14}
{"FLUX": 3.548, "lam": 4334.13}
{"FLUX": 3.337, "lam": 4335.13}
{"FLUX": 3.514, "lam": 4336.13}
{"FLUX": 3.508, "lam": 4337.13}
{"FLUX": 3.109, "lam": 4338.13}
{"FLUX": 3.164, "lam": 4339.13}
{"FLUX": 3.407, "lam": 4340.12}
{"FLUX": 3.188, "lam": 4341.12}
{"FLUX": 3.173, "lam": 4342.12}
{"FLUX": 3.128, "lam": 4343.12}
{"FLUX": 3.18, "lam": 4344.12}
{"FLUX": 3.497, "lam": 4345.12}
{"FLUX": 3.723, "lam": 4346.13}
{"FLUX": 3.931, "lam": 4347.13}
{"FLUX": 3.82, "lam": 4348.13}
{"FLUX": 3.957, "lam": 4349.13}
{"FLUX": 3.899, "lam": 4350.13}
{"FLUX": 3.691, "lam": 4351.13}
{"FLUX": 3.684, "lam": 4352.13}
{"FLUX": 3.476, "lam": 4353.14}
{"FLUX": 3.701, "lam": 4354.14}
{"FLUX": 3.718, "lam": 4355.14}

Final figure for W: 1.71 A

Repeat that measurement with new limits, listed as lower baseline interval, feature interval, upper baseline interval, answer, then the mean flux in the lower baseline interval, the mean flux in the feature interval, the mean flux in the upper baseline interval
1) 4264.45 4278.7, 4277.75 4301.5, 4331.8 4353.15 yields 2.9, 3.2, 2.89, 3.54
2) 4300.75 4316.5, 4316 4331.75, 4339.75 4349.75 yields -2.4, 2.81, 3.57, 3.5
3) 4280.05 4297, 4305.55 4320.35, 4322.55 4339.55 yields 0.1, 3.01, 3.23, 3.44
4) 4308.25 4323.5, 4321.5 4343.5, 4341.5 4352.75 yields 0.7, 3.46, 3.41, 3.6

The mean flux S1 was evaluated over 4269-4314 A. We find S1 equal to 2.87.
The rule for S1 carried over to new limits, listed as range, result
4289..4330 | 3.06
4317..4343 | 3.5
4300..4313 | 2.47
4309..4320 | 3.52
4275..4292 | 3.02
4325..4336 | 3.56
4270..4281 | 3.09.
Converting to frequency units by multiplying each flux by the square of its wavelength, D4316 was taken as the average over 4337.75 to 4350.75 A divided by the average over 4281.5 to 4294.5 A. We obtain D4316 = 1.19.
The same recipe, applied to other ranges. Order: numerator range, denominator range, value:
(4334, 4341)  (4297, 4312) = 1.39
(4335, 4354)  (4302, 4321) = 1.14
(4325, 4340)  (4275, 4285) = 1.19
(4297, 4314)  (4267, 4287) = 0.84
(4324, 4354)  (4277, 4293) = 1.20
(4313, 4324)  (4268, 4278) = 1.21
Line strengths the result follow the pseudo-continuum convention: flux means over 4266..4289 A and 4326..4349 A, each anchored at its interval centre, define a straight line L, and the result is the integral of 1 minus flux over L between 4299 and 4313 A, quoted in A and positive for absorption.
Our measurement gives 3.5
